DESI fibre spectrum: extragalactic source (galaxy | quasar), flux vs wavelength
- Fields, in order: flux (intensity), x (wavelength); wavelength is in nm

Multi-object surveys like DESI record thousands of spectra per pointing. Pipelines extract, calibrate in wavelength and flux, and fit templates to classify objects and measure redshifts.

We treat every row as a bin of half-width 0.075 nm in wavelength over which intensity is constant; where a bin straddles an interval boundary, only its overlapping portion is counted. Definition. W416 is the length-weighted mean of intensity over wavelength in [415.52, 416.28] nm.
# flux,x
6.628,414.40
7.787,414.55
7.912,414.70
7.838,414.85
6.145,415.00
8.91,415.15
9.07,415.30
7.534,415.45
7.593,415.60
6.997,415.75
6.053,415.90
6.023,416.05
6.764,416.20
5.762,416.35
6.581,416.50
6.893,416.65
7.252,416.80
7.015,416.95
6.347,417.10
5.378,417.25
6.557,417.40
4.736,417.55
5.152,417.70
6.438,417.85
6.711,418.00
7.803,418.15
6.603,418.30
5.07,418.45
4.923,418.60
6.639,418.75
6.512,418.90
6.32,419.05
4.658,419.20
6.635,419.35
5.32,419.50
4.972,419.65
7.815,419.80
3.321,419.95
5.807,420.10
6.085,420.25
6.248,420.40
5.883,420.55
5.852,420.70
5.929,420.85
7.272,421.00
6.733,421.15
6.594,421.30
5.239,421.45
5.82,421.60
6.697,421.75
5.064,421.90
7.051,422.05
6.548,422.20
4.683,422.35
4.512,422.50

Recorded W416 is 6.69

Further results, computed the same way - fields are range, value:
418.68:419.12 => 6.49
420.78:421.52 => 6.36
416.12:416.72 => 6.49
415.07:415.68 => 8.25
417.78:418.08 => 6.6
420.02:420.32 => 5.9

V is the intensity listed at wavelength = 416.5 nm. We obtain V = 6.581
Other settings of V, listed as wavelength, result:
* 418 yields 6.711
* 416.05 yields 6.023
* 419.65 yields 4.972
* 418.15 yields 7.803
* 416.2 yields 6.764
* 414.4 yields 6.628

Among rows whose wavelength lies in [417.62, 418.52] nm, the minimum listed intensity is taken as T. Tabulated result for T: 5.07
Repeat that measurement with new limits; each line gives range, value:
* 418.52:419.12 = 4.923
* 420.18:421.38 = 5.852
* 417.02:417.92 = 4.736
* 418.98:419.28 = 4.658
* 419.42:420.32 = 3.321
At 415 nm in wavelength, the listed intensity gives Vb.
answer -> 6.145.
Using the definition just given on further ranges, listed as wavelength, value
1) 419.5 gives 5.32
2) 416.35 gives 5.762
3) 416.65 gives 6.893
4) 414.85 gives 7.838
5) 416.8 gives 7.252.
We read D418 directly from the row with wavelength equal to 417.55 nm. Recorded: 4.736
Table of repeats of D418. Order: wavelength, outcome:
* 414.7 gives 7.912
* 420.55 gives 5.883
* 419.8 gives 7.815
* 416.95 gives 7.015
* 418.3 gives 6.603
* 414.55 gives 7.787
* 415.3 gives 9.07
